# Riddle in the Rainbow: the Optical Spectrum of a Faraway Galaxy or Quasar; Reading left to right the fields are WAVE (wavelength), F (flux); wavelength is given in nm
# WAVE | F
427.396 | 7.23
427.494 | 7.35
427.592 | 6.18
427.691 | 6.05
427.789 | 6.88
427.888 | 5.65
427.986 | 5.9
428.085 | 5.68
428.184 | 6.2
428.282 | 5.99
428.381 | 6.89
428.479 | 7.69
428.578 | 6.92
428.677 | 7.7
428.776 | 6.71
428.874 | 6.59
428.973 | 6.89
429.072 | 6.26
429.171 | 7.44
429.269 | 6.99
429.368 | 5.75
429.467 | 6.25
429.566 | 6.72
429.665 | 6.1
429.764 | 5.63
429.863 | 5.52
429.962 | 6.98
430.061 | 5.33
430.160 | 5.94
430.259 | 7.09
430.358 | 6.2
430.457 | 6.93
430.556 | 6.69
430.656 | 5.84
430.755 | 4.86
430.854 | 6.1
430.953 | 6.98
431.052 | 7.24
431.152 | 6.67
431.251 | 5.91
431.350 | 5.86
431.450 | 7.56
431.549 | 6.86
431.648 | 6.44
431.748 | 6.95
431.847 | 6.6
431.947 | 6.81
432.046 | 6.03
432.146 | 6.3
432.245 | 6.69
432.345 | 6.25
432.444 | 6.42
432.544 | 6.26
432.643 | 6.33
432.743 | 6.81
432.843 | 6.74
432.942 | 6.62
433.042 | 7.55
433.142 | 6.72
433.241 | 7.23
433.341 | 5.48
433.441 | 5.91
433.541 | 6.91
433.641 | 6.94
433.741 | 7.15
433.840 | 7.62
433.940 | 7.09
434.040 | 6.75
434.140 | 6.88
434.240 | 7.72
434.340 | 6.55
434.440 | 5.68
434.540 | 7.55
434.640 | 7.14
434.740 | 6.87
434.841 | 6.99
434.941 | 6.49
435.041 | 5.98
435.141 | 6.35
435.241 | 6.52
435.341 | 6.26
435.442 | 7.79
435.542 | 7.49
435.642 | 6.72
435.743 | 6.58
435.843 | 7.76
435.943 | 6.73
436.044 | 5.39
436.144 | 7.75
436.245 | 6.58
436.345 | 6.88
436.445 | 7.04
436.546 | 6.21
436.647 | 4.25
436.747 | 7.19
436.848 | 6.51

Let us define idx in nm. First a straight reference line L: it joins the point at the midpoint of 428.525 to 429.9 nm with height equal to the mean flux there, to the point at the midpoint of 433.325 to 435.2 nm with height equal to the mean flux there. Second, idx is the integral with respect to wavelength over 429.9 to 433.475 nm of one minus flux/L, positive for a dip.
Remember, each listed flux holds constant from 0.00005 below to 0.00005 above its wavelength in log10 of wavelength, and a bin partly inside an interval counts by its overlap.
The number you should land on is 0.09 nm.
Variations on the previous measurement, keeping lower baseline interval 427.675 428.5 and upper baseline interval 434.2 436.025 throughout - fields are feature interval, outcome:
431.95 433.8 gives 0.017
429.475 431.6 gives 0.047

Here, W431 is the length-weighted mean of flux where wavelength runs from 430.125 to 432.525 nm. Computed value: 6.47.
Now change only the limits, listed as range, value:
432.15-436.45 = 6.77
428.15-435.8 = 6.62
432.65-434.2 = 6.82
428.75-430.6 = 6.42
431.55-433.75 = 6.59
